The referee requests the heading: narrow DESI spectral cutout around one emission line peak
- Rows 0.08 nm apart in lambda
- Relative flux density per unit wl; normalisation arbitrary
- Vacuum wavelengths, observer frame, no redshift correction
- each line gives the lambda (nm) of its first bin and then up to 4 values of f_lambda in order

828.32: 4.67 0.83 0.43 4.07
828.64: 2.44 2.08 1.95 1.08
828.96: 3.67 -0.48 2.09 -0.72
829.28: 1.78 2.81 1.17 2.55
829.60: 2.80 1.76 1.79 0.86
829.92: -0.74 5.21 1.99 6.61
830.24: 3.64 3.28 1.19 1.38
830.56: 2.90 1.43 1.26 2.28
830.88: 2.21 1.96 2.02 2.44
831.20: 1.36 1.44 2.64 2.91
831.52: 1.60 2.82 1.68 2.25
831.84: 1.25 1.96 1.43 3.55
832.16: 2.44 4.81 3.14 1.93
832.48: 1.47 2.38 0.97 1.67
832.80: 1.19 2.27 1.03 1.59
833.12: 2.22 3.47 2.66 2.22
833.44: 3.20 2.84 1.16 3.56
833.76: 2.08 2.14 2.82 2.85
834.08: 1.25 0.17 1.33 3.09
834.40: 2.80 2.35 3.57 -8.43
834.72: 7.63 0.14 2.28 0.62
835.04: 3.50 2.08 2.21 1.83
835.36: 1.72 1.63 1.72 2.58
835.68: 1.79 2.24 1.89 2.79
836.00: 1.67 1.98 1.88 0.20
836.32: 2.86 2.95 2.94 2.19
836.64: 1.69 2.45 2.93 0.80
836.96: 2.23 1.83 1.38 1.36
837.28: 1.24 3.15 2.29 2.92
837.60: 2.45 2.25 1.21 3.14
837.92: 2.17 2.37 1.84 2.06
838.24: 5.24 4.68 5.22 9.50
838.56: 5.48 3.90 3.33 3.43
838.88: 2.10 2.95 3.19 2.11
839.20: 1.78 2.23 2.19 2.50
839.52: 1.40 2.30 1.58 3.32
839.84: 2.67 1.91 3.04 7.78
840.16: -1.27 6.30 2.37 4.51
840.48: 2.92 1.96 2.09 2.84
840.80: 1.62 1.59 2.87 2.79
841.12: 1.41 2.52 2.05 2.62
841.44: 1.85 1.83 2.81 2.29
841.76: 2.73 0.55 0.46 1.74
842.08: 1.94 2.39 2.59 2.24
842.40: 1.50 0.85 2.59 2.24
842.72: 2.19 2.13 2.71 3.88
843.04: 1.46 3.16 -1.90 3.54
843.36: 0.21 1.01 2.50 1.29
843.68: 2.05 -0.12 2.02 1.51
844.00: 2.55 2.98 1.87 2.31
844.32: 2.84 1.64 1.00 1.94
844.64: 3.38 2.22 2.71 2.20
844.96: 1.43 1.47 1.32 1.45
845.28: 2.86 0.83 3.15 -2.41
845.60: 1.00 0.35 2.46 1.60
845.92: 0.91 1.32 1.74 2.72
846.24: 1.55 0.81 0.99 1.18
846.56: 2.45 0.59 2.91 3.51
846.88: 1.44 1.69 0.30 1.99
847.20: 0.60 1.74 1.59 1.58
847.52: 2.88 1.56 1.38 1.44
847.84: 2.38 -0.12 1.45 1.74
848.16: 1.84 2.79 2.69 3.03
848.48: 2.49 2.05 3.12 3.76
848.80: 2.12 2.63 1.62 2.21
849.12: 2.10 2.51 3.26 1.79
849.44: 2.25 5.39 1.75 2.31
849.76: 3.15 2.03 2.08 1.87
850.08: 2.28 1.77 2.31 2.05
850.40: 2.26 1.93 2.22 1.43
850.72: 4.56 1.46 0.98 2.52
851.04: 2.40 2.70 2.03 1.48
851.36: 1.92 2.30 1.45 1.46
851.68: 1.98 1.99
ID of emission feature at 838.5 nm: [S II]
